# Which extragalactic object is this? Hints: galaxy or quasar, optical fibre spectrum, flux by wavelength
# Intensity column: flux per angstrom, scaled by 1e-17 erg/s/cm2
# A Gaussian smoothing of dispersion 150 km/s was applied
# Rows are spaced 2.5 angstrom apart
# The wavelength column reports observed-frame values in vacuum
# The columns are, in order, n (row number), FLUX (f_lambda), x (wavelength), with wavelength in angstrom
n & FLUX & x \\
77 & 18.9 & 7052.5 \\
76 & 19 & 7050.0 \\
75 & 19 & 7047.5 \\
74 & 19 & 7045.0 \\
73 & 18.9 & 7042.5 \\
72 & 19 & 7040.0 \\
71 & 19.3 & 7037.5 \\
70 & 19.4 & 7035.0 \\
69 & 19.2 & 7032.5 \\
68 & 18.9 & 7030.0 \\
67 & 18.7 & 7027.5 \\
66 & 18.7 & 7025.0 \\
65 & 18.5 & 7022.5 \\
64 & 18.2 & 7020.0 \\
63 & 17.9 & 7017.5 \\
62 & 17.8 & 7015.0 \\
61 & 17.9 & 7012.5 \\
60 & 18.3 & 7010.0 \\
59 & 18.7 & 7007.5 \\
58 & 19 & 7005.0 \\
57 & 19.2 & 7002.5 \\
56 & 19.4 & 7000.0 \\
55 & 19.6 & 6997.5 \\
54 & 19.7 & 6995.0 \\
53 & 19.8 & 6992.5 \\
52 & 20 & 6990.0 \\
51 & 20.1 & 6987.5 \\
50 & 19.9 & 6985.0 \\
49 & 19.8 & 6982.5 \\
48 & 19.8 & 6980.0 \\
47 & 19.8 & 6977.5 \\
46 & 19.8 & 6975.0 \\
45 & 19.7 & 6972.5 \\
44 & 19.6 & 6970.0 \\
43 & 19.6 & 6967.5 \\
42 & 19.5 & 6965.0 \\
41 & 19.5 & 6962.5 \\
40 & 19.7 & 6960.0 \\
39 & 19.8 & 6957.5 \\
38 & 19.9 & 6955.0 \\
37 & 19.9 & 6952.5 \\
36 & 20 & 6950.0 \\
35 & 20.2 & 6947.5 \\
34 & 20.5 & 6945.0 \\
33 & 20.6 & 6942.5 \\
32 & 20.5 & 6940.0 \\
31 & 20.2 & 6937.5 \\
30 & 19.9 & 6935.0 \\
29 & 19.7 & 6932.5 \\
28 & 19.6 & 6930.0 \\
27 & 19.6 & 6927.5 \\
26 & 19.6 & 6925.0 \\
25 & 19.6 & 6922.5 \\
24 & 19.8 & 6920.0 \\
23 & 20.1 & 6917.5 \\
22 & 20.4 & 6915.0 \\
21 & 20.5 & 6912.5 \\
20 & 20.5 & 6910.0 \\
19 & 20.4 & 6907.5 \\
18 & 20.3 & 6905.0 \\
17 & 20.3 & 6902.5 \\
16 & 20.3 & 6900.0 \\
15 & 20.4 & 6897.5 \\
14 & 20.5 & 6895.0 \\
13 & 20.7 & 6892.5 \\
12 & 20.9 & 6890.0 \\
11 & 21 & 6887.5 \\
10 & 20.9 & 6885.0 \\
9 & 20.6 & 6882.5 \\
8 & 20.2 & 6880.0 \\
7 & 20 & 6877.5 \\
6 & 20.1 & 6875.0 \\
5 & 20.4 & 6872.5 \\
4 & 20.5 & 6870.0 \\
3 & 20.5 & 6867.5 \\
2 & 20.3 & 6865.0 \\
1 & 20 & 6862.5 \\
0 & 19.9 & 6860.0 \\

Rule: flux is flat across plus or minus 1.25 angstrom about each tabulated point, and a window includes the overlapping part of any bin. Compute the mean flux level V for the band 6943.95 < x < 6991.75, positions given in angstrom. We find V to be 19.8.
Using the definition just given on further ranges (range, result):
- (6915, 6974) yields 19.9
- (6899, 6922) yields 20.3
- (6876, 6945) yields 20.3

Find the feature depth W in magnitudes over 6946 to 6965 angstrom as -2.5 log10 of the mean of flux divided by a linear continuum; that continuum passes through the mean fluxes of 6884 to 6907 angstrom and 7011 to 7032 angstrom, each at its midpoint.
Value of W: -0.02 mag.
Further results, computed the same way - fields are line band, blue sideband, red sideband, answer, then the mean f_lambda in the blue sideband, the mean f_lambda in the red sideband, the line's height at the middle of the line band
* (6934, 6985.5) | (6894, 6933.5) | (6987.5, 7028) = -0.02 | 20.1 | 18.9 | 19.5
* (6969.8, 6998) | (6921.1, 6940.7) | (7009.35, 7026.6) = -0.06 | 19.8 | 18.2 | 18.8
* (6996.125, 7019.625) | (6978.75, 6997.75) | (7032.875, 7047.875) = 0.05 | 19.8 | 19.1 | 19.6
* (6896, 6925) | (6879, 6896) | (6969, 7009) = 0.01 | 20.7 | 19.6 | 20.4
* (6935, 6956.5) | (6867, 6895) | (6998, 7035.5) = -0.03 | 20.5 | 18.7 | 19.6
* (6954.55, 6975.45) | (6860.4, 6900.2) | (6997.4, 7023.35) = -0.03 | 20.4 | 18.5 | 19.2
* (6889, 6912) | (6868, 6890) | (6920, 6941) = -0.01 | 20.5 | 19.8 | 20.2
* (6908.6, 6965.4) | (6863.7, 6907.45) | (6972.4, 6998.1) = 0.01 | 20.5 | 19.8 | 20.1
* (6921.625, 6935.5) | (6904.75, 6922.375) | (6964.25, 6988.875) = 0.03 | 20.2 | 19.8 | 20.1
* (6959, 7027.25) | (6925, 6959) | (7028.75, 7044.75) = 0.02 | 20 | 19.1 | 19.5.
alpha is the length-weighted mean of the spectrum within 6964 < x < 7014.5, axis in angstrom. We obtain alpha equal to 19.4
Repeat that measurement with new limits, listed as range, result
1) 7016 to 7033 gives 18.5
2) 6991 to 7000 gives 19.7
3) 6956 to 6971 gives 19.6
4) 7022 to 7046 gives 19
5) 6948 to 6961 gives 19.9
